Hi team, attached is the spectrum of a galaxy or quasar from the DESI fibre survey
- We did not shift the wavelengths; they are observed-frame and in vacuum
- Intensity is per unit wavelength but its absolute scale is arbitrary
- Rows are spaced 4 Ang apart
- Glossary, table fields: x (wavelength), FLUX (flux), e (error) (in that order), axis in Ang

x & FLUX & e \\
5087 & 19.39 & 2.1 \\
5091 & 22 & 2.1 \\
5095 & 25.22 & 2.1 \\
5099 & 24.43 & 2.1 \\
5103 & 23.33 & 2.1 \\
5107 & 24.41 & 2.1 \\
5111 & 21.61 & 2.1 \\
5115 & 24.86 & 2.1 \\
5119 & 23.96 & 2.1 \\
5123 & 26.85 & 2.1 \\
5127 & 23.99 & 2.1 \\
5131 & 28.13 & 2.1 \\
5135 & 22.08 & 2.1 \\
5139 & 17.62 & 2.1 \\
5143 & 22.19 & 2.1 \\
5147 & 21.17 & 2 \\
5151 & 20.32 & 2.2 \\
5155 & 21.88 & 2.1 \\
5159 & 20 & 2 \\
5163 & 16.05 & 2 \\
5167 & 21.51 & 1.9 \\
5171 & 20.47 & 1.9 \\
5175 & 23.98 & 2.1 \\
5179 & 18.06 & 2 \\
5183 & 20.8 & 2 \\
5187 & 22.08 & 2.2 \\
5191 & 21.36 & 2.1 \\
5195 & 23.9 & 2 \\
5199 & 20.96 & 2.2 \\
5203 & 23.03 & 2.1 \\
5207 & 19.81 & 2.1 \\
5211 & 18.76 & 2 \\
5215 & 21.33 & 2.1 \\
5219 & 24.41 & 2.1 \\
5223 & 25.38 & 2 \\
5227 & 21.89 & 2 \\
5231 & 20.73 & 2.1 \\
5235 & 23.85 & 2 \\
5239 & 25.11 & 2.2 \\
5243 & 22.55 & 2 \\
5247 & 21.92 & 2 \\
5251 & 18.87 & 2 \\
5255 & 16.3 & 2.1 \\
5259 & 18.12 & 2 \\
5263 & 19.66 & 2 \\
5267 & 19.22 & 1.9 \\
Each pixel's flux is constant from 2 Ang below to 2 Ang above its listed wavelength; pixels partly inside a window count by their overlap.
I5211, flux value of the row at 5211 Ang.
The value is 18.76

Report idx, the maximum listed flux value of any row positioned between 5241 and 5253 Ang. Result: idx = 22.55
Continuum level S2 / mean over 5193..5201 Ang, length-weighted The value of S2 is 22.4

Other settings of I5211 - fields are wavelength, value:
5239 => 25.11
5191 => 21.36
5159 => 20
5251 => 18.87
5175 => 23.98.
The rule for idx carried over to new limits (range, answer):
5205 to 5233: 25.38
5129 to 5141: 28.13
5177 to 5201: 23.9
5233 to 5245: 25.11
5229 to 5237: 23.85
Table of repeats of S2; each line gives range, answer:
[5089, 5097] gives 23.6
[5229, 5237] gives 22.3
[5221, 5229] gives 23.6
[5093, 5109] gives 24.3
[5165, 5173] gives 21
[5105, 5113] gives 23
